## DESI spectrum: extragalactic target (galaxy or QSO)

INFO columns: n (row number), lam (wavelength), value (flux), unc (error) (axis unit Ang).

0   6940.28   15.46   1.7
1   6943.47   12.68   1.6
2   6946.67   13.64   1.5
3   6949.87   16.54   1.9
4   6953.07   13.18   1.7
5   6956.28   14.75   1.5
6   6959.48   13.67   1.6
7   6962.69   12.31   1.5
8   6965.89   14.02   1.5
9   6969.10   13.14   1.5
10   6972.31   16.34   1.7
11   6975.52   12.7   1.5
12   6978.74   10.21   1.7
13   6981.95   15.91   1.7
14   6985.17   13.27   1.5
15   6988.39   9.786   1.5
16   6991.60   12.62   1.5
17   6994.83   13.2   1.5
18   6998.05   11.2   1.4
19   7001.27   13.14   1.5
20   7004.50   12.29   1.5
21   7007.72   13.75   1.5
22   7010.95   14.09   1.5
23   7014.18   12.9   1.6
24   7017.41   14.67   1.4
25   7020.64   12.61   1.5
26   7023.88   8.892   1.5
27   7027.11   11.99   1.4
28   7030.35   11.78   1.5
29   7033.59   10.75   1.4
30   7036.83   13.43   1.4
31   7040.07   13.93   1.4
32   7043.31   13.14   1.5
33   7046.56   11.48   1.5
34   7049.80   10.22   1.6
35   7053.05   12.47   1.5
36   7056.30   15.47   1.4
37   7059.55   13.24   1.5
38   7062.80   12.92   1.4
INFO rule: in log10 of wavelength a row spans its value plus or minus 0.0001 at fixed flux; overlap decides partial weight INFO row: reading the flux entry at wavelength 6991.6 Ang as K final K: 12.62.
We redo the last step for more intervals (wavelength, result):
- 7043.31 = 13.14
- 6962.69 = 12.31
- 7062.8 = 12.92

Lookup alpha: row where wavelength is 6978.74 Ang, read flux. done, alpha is 10.21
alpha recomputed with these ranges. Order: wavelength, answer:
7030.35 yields 11.78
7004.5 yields 12.29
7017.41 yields 14.67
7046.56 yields 11.48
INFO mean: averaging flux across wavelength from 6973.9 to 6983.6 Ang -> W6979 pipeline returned 12.9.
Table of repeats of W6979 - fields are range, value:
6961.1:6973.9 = 14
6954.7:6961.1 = 14.2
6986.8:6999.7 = 11.7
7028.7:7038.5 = 12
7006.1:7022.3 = 13.6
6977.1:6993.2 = 12.4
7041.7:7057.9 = 12.5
